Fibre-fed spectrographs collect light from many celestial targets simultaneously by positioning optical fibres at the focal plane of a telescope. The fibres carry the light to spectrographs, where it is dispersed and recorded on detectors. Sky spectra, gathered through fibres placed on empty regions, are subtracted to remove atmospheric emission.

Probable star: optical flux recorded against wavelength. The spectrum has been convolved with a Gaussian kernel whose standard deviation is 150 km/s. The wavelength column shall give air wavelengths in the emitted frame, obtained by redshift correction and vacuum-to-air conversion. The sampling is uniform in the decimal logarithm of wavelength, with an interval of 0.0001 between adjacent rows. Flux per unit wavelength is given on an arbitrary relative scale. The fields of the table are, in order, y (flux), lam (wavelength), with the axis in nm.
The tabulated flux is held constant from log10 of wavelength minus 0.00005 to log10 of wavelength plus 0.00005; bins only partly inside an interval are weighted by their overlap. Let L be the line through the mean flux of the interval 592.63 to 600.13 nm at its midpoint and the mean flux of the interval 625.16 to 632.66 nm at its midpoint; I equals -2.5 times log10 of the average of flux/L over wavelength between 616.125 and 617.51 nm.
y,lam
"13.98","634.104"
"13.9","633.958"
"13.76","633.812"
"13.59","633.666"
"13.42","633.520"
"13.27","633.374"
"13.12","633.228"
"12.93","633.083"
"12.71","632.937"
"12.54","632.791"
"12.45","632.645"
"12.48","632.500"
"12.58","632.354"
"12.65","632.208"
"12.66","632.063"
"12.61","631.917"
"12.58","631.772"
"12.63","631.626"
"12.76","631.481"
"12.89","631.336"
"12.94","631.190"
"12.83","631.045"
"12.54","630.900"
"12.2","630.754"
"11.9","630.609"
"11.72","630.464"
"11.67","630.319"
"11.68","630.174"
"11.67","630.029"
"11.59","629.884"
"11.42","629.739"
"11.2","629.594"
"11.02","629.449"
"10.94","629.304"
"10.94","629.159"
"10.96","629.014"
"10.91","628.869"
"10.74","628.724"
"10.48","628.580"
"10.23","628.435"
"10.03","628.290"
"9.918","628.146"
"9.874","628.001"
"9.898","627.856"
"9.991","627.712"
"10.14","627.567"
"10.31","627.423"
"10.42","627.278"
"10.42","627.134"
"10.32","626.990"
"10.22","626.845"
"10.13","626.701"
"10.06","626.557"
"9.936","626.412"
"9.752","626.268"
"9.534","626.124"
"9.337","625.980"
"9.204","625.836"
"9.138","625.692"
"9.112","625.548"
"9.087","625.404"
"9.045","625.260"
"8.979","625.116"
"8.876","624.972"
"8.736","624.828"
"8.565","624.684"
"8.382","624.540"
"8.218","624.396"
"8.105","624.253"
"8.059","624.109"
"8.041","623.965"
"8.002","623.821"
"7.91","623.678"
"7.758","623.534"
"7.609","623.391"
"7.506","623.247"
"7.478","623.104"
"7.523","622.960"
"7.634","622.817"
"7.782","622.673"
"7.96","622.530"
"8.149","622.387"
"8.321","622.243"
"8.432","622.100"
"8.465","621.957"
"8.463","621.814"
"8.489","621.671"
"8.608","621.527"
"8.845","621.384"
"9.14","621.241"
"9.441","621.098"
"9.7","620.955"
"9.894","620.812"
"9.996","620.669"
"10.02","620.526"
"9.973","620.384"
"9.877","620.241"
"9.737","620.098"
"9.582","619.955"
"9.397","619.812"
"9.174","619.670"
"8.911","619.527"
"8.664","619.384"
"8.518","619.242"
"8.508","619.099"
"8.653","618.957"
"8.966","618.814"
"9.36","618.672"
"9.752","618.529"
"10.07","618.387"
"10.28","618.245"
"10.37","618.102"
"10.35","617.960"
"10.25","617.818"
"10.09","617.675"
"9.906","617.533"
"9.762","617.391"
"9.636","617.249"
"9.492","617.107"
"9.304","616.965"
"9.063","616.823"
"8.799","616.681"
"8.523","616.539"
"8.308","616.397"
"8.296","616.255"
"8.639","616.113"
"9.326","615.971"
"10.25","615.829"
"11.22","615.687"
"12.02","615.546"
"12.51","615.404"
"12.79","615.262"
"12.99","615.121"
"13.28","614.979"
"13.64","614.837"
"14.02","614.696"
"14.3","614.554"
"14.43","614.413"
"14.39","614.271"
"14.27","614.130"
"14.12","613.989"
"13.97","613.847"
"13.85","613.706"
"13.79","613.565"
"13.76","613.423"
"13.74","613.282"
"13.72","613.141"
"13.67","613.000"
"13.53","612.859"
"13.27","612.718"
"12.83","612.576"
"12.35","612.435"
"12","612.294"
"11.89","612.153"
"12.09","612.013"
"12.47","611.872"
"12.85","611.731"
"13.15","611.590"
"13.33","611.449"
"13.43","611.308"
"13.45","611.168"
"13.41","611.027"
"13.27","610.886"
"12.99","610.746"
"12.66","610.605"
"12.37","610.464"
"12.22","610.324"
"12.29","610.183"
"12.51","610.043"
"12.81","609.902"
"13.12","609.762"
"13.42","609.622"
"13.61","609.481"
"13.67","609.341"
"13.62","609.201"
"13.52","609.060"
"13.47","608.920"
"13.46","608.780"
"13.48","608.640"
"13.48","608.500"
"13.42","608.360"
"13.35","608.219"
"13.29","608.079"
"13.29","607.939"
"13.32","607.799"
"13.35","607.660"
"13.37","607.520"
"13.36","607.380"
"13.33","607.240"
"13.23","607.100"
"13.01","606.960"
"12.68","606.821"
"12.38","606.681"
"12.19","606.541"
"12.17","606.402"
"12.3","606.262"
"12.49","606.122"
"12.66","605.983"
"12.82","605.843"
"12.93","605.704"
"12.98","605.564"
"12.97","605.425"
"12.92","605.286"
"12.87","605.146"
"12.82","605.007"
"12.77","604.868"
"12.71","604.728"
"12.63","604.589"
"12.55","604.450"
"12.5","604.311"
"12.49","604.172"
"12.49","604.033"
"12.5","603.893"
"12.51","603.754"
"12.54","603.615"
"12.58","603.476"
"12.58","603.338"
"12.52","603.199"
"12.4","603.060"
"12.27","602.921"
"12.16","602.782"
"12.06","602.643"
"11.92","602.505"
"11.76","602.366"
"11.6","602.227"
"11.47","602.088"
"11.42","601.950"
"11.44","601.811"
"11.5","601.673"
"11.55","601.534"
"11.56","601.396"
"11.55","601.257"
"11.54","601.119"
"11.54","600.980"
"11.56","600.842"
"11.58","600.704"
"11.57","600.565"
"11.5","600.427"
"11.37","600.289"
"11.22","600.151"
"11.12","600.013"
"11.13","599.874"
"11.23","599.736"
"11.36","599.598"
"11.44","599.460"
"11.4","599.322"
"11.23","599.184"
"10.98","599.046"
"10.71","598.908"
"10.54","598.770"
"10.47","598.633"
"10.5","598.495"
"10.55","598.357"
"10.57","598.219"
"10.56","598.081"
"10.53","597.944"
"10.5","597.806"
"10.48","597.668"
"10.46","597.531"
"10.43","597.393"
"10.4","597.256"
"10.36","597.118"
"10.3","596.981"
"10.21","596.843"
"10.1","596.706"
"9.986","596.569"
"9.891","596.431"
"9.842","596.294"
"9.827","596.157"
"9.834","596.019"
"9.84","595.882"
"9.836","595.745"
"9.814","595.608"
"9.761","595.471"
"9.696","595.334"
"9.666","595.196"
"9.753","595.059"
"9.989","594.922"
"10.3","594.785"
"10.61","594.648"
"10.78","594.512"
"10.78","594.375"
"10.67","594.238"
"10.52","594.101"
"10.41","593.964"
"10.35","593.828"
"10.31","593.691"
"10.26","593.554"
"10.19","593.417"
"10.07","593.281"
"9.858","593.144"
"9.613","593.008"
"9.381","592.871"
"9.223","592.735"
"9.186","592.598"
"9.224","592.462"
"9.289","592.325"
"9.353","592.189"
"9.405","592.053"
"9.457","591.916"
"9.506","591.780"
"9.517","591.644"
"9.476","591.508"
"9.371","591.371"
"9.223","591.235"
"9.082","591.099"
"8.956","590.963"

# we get 0.188 mag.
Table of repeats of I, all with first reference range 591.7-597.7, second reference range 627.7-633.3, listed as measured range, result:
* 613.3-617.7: -0.06 mag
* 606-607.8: -0.21 mag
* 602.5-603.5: -0.19 mag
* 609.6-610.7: -0.18 mag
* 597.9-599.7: -0.07 mag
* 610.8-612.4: -0.19 mag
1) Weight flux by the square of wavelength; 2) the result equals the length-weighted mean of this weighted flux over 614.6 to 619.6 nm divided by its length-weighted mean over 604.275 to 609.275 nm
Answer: 0.81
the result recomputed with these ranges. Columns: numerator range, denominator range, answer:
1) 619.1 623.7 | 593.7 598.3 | 0.93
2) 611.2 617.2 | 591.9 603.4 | 1.21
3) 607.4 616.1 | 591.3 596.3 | 1.41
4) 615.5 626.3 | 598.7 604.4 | 0.82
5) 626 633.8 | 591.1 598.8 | 1.29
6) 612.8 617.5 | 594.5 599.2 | 1.23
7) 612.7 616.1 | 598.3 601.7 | 1.23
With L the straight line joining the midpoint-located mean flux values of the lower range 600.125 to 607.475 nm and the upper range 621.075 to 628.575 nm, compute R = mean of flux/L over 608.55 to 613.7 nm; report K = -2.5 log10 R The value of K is -0.18 mag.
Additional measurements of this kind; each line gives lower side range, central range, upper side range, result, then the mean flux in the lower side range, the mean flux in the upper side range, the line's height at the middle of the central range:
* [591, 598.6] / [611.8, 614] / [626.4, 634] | -0.21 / 9.98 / 11.6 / 10.8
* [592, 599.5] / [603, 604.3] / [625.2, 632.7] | -0.20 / 10.2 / 11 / 10.4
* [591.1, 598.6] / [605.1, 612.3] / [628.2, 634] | -0.20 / 9.99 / 12.1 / 10.8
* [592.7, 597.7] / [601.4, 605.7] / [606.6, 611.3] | -0.03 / 10.1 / 13.2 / 12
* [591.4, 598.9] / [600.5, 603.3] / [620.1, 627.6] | -0.20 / 10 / 8.95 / 9.79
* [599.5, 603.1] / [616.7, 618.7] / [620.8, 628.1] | -0.01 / 11.6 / 8.92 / 9.7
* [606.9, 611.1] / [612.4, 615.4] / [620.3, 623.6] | -0.19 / 13.2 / 8.58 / 11.4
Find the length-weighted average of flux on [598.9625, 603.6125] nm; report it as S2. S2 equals 11.7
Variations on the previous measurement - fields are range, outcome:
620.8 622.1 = 8.93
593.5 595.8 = 10.2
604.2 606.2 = 12.8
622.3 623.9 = 7.76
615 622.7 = 9.53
